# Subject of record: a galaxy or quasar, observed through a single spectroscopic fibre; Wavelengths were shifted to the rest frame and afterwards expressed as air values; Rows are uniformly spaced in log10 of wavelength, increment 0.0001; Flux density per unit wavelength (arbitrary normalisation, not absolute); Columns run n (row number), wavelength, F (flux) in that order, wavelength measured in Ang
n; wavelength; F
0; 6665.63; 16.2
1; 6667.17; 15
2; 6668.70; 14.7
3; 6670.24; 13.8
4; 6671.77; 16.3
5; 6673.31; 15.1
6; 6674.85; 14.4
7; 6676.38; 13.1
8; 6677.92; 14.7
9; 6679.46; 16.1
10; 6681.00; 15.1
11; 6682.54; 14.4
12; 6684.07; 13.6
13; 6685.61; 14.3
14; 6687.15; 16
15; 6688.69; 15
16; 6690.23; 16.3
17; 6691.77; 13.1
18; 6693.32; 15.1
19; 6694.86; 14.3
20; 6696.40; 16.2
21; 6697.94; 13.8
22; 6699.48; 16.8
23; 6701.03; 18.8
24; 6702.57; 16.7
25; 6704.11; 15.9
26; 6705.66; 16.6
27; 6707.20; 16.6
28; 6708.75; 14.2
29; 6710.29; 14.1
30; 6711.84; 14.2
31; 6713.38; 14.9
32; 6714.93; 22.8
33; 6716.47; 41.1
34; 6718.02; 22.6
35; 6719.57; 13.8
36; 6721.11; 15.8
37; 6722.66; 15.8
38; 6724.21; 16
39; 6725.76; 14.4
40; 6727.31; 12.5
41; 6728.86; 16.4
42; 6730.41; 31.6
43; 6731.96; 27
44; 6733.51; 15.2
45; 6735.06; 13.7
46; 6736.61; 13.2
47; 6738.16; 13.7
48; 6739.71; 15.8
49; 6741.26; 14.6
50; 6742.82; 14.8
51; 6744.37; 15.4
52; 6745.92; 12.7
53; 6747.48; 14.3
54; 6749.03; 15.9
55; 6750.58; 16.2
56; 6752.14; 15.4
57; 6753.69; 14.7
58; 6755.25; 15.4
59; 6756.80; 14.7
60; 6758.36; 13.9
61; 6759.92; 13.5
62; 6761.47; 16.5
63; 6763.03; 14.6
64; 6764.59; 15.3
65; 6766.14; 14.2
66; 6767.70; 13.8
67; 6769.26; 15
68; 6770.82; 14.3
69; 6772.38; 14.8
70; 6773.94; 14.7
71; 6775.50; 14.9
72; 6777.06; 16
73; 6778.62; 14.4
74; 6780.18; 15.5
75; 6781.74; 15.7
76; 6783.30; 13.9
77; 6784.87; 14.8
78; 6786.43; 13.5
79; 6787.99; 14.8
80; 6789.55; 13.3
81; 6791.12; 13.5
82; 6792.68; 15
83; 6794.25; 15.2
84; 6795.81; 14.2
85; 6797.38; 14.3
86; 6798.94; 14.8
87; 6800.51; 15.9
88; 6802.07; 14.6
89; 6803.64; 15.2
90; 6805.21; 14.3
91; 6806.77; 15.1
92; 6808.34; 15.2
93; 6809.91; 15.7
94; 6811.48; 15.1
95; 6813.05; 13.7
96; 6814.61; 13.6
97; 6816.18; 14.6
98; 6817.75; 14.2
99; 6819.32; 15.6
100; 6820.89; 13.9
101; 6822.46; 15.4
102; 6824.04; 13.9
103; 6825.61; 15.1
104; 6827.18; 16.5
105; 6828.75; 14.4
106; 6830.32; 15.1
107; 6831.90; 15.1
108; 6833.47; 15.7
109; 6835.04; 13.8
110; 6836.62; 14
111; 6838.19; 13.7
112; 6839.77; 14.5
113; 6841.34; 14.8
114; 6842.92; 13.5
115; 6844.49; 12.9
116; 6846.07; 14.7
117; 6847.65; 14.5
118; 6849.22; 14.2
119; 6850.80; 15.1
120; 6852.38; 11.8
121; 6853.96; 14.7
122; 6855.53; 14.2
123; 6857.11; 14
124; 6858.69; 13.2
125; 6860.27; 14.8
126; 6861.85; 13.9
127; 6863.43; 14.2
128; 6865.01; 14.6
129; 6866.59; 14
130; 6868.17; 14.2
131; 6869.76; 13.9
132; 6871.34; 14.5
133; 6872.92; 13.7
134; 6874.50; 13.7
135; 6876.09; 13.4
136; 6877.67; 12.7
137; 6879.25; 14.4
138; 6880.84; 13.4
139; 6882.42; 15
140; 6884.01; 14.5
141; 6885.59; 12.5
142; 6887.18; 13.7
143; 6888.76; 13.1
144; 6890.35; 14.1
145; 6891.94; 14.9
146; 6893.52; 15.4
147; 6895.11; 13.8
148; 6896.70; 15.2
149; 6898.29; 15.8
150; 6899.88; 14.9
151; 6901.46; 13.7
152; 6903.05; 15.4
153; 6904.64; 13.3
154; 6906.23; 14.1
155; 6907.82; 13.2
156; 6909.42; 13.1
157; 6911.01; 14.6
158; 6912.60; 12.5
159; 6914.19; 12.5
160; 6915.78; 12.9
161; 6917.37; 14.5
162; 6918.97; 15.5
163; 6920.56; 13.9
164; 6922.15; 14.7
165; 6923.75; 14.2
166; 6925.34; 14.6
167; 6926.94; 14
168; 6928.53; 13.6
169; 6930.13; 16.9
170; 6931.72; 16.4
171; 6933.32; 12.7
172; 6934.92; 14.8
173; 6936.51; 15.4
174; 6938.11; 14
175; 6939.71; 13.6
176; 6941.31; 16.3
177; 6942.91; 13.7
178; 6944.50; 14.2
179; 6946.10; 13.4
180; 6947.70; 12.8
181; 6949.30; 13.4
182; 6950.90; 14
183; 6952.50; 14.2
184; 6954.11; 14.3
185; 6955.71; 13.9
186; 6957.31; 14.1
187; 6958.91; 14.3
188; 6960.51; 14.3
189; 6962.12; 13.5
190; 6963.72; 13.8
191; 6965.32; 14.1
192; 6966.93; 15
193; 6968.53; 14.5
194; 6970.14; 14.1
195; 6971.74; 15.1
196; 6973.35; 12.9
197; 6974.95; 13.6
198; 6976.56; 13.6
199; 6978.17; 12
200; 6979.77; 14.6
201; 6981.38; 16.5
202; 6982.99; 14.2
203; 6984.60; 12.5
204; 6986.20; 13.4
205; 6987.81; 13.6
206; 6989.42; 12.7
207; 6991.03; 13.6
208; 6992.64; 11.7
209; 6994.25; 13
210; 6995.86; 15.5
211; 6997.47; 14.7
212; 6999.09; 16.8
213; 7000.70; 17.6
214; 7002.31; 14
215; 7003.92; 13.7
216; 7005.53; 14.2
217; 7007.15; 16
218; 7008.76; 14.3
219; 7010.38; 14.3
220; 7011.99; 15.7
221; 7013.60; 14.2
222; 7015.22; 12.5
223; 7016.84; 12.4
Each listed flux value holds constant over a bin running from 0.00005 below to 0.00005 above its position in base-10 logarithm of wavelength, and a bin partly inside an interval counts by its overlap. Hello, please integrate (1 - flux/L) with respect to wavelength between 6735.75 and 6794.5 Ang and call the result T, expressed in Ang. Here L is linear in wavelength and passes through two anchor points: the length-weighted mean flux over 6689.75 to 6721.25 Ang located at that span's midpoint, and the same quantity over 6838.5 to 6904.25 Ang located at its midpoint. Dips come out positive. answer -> 5.5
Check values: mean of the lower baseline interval 17.4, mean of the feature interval 14.7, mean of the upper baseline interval 14.1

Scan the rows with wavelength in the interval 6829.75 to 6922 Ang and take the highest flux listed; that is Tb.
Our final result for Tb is 15.8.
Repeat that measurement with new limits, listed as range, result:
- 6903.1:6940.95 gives 16.9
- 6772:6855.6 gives 16.5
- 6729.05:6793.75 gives 31.6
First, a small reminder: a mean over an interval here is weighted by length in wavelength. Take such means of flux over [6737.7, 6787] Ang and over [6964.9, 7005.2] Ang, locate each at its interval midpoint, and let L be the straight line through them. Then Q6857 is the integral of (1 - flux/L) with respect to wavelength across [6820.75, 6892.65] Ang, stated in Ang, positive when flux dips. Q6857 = 1.7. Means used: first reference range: 14.8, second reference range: 14.1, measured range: 14.2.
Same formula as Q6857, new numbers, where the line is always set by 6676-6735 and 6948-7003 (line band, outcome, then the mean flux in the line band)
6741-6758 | 1.6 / 14.9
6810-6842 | 2.1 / 14.7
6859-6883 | 1.9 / 14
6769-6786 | 1.4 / 14.9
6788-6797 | 1.0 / 14.3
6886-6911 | 1.1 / 14.2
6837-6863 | 2.3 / 14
